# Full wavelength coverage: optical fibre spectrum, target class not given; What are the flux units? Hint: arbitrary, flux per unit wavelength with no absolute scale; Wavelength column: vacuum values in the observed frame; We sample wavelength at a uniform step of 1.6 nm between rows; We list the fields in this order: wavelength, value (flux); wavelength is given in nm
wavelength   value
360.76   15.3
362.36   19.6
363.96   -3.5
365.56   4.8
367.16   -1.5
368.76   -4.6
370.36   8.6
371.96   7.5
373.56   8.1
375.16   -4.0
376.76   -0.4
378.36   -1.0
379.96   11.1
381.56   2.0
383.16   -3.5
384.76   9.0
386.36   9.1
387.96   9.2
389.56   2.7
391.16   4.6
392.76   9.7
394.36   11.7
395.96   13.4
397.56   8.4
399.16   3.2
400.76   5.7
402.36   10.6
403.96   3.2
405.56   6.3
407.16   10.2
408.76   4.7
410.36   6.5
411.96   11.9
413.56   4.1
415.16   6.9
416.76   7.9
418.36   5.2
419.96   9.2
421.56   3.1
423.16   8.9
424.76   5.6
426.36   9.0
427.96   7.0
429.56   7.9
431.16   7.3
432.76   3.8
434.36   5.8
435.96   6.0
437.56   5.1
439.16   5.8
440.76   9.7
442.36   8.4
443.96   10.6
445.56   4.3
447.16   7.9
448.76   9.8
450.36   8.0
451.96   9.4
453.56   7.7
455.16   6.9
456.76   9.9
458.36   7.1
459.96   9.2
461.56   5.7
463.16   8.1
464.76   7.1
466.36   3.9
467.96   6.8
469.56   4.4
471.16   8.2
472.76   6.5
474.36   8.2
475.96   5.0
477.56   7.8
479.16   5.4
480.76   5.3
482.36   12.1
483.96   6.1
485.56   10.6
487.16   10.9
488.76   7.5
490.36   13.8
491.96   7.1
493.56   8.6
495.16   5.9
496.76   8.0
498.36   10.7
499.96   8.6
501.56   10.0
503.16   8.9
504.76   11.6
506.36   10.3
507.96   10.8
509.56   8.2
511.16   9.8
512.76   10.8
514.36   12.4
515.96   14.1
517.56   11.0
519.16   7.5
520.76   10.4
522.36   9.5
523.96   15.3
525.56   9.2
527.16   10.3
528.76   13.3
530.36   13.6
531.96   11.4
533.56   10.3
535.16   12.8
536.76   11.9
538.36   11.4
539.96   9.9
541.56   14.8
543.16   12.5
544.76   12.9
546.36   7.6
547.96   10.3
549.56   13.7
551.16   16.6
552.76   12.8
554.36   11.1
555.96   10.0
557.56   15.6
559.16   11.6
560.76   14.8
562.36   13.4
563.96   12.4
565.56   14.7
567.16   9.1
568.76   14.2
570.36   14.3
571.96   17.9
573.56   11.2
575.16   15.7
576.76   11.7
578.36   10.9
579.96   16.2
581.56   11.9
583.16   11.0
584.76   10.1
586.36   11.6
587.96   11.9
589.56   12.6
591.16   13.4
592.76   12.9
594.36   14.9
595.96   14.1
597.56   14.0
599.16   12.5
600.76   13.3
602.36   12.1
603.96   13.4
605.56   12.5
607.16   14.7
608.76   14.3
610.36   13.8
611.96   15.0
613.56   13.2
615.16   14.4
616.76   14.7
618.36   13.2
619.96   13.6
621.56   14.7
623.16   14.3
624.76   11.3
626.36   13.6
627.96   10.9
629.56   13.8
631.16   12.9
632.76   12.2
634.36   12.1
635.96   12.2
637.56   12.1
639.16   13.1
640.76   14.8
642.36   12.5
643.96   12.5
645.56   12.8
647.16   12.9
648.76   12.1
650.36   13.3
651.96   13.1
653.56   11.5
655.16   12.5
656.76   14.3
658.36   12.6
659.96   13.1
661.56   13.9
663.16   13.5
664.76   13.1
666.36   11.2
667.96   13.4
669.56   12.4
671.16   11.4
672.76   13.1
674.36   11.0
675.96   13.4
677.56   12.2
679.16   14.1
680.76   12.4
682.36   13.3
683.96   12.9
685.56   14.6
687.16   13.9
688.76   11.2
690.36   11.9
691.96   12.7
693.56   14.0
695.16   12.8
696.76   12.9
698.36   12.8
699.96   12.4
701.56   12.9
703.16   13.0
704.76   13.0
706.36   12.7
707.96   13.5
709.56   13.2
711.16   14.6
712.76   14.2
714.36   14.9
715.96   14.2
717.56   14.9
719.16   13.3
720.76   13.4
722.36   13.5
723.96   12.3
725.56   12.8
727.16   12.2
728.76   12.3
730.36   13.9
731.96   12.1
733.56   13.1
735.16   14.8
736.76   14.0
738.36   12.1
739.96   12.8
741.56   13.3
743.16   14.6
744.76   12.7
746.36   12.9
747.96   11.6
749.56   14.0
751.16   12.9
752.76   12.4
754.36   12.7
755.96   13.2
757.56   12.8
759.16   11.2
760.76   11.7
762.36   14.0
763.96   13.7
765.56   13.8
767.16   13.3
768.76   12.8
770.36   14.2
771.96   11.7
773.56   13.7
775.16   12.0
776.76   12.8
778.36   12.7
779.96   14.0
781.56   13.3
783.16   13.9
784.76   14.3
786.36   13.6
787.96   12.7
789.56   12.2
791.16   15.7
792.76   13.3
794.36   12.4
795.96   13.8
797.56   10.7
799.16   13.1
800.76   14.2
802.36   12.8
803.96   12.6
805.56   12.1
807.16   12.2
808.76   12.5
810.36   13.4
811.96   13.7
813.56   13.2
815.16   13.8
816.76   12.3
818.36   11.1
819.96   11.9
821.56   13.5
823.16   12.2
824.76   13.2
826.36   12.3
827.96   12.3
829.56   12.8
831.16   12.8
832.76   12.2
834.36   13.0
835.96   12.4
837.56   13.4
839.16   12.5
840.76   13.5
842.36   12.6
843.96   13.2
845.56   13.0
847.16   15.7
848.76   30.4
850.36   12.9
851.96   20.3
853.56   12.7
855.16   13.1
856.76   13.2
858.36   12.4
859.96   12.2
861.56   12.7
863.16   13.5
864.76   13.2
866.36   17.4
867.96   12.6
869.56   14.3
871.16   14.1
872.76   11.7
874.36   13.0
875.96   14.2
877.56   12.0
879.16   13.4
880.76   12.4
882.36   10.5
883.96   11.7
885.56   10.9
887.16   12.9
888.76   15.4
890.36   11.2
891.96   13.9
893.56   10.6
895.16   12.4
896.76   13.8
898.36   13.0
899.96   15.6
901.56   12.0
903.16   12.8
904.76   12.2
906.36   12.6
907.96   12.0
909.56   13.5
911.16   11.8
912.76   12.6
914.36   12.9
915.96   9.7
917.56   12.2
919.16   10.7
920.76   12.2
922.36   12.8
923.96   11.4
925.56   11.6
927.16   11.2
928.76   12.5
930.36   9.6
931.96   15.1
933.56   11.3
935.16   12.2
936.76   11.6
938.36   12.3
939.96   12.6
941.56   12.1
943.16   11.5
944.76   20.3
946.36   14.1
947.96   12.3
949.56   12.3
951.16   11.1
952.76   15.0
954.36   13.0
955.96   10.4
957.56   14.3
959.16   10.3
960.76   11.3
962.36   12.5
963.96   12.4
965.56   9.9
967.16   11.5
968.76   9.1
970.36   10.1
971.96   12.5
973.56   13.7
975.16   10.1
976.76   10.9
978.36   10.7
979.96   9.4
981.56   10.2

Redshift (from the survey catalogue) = 0.293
